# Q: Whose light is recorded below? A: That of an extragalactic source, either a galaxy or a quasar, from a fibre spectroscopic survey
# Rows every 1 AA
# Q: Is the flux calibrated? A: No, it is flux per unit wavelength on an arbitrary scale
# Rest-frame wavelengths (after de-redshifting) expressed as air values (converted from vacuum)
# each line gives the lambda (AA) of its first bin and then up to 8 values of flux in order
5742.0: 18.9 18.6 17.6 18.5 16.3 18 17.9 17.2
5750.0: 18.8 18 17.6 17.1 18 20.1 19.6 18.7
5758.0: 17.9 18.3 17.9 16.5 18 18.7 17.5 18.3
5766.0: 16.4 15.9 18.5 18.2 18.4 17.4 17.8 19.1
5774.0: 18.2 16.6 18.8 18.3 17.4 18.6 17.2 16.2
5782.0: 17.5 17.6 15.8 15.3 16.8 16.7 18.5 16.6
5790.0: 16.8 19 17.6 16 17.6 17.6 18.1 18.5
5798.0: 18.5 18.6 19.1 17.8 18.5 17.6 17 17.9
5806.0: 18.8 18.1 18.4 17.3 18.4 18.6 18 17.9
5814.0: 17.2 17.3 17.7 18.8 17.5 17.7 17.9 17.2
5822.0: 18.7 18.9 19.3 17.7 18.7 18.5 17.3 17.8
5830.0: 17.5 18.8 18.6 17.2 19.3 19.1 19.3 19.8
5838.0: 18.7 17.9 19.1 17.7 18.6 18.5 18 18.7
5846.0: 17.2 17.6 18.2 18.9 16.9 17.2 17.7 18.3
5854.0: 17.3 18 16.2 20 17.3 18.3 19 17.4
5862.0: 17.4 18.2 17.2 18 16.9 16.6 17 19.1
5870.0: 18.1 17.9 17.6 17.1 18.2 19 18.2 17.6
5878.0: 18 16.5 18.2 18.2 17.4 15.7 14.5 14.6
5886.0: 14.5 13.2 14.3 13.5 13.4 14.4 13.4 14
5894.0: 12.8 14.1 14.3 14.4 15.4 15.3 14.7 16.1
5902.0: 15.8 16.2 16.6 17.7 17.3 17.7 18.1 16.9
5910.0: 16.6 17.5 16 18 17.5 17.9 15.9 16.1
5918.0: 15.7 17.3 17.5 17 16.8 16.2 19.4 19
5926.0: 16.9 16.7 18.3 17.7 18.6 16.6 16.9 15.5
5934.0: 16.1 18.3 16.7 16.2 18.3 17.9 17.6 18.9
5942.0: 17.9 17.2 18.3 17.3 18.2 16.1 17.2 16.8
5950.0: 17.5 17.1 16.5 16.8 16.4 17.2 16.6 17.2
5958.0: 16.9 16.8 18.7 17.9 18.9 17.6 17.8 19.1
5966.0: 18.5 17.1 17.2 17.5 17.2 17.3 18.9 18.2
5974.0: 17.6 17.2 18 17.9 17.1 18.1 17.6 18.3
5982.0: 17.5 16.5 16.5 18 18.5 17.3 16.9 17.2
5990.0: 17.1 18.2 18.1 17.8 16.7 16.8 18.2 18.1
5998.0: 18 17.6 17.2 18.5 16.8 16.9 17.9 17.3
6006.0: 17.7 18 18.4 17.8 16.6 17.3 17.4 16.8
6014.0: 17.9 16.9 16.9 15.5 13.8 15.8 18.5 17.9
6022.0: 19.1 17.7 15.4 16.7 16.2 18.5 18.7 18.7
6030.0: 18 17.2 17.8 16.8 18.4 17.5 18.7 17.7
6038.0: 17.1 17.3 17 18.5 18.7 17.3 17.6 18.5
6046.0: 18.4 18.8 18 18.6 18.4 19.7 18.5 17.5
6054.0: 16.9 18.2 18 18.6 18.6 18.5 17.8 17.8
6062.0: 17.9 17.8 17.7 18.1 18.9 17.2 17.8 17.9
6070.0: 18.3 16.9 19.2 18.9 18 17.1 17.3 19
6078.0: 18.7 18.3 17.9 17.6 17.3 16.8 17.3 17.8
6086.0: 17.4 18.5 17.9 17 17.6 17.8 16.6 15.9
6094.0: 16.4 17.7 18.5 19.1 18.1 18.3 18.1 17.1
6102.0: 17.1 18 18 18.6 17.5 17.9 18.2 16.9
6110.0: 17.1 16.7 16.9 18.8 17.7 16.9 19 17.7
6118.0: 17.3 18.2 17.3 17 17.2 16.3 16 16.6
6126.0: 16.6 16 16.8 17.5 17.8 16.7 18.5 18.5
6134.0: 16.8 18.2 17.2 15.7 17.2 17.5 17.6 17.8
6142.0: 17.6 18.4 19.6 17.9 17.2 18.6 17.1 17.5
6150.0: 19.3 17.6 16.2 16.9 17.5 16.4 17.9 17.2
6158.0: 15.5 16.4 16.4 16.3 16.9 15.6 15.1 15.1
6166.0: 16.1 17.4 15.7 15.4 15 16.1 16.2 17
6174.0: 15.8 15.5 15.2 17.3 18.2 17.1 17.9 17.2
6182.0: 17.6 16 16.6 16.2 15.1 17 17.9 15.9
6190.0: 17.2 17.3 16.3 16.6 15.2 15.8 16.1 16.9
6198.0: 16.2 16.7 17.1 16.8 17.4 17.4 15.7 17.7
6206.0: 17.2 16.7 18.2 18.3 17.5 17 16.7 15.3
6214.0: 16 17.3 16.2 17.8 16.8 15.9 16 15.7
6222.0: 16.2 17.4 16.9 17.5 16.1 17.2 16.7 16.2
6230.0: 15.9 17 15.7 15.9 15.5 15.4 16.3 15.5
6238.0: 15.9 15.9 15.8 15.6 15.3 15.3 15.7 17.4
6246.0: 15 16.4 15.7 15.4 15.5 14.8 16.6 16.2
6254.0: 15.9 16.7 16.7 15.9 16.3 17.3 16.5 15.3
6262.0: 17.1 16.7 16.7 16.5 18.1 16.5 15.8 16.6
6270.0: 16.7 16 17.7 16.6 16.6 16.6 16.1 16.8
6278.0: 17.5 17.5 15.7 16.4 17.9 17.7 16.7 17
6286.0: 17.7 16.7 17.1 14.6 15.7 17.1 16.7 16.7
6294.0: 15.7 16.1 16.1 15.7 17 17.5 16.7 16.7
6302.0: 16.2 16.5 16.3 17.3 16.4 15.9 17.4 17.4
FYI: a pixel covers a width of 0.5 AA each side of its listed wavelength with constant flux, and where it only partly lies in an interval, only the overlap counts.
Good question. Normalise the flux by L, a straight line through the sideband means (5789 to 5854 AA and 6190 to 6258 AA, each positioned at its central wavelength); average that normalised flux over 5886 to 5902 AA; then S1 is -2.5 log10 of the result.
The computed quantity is 0.24 mag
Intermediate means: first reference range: 18.1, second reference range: 16.4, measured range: 14.3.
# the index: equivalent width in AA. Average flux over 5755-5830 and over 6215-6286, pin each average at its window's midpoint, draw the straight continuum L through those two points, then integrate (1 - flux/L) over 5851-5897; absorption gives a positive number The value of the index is 2.53 AA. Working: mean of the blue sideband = 17.8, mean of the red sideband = 16.4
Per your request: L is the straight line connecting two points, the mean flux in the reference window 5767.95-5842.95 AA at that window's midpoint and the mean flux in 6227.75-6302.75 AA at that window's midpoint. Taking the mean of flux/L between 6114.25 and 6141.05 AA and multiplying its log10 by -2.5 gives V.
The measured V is -0.03 mag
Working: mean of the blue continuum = 18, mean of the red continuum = 16.4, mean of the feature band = 17.3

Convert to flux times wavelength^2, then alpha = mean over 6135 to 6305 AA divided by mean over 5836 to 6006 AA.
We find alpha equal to 1.1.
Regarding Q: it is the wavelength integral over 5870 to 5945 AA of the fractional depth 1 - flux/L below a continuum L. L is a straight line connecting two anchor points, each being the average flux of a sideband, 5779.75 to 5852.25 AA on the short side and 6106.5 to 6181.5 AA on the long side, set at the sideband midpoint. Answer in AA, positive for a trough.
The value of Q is 4.6 AA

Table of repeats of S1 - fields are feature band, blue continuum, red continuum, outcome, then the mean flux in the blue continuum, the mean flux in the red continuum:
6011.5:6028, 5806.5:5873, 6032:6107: 0.06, 18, 17.9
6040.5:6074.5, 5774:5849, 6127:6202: -0.06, 17.9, 16.9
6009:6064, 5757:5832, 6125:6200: -0.03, 17.8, 16.8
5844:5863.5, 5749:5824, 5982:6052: -0.01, 17.8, 17.6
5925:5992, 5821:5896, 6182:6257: -0.03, 17.3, 16.4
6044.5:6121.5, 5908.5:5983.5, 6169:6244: -0.06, 17.4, 16.5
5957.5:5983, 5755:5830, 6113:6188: -0.02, 17.8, 17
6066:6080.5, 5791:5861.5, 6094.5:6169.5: -0.04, 18.1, 17.3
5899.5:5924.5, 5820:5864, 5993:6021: 0.06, 18.2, 17.3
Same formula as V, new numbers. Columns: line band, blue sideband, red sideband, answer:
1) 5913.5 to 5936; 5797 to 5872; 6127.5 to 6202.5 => 0.036 mag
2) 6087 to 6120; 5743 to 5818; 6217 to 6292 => -0.052 mag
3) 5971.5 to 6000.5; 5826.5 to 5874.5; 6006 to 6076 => 0.012 mag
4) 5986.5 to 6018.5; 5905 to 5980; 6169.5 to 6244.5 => -0.007 mag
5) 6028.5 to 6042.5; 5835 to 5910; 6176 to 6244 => -0.066 mag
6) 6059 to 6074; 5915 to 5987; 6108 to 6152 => -0.036 mag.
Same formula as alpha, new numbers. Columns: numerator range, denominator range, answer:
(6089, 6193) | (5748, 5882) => 1.06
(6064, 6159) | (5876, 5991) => 1.10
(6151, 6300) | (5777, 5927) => 1.08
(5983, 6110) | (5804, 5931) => 1.09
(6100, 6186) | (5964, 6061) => 1.01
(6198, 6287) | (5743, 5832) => 1.08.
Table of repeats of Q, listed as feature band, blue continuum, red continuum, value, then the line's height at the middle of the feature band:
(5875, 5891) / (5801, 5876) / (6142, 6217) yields 1.8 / 17.9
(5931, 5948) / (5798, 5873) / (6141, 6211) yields 0.4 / 17.7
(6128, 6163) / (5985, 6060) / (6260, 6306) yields -0.4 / 17.2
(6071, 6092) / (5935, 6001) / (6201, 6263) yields -1.0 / 17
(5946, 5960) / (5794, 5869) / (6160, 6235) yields 0.5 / 17.6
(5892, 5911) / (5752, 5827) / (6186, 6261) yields 1.9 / 17.5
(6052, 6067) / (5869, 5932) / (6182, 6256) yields -1.4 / 16.4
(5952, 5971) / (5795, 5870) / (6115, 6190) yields 0.1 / 17.6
